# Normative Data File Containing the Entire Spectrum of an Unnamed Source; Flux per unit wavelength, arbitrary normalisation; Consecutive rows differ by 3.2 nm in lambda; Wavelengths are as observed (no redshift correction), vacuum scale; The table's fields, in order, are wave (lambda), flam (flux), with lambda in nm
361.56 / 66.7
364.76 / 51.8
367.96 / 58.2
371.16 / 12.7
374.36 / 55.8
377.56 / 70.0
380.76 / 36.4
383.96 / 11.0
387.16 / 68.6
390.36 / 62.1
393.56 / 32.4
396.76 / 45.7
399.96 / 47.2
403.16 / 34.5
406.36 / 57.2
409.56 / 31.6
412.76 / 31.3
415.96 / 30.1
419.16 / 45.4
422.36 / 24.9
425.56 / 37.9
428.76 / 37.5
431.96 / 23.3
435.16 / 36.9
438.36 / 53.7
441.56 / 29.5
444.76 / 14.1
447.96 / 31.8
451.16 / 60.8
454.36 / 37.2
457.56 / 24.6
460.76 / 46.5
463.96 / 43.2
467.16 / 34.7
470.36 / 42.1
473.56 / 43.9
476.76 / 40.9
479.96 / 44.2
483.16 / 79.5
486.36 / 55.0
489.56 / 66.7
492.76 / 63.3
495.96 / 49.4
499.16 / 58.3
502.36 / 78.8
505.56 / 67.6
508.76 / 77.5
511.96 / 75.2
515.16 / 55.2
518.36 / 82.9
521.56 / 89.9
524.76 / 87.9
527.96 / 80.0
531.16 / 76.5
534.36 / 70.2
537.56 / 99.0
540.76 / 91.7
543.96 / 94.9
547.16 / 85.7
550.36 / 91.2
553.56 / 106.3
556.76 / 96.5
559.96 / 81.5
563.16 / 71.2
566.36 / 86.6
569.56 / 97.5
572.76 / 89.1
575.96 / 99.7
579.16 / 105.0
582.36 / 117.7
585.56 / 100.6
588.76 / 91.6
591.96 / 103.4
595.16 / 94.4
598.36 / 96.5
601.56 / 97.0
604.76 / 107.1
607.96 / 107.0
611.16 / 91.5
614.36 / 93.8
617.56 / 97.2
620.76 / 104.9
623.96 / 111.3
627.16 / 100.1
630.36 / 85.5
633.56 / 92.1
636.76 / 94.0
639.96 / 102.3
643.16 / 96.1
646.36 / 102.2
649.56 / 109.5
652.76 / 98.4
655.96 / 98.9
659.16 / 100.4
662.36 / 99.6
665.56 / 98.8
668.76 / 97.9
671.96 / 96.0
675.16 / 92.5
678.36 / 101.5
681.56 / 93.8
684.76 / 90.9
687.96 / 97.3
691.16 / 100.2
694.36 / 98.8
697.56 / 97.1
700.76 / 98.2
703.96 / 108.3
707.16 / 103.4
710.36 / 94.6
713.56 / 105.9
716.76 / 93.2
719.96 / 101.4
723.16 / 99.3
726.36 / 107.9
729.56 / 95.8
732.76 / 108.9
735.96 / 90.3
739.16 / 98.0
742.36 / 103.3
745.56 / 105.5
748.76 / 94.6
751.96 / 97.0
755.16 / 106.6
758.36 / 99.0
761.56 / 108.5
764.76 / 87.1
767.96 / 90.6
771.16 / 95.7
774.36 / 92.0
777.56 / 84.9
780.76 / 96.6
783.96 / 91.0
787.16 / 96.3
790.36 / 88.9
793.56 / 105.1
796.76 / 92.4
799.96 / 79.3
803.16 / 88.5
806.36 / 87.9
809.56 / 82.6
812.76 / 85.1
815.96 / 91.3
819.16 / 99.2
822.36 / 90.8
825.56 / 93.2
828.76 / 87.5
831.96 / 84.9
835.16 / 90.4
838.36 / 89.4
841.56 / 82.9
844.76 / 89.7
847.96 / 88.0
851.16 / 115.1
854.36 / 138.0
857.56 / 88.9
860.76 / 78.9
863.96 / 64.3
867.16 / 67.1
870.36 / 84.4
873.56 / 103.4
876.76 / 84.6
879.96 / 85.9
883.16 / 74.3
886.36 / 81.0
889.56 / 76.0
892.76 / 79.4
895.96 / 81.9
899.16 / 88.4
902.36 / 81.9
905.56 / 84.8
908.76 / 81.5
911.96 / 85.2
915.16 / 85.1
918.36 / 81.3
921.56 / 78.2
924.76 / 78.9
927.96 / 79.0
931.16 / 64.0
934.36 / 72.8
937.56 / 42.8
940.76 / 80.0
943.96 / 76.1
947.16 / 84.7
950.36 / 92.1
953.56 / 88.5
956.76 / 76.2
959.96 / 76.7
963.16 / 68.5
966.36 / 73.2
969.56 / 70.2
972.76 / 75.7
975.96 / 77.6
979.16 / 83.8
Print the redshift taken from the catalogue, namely 0.30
